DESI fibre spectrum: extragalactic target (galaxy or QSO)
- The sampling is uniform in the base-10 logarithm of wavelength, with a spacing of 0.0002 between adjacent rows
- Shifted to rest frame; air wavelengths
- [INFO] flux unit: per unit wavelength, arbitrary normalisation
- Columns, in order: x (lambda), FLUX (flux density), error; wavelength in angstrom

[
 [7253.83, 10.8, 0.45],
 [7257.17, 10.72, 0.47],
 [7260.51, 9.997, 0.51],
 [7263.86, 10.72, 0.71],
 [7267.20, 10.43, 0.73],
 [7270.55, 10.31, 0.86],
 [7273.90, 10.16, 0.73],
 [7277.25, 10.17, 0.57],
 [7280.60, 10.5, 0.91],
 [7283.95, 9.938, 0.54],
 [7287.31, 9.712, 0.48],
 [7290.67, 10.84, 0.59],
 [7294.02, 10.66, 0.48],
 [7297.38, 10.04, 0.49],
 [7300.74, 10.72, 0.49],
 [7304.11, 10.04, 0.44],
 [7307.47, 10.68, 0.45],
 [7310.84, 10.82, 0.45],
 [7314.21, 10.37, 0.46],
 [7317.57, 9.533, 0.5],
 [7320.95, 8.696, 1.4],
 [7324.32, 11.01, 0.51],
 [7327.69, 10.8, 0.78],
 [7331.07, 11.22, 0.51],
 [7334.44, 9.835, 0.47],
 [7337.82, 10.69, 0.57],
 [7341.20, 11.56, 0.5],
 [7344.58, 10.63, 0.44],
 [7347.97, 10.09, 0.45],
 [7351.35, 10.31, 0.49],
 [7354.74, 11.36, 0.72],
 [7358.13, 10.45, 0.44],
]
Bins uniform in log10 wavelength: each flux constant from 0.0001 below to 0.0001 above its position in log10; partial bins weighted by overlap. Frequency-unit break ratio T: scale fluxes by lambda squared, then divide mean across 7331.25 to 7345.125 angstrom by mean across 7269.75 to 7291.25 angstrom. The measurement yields 1.1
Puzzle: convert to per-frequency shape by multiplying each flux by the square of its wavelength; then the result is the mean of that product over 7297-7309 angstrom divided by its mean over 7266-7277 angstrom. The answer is 1.0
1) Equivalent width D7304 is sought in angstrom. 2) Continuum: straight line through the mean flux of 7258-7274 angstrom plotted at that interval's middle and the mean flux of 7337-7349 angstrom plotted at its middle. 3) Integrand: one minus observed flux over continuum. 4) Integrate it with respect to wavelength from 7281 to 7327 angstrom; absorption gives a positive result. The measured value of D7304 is 1.35 angstrom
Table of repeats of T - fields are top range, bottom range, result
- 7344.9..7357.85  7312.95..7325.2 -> 1.09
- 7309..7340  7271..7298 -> 1.02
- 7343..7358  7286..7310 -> 1.03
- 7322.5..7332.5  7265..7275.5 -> 1.08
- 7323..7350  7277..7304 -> 1.05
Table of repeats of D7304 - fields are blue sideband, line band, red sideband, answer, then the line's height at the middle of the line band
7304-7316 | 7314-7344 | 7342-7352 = 0.2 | 10.5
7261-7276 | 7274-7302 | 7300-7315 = 0.4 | 10.4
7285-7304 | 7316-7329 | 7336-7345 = 0.9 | 10.7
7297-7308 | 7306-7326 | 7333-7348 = 0.5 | 10.5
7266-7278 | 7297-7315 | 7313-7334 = -0.4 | 10.3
